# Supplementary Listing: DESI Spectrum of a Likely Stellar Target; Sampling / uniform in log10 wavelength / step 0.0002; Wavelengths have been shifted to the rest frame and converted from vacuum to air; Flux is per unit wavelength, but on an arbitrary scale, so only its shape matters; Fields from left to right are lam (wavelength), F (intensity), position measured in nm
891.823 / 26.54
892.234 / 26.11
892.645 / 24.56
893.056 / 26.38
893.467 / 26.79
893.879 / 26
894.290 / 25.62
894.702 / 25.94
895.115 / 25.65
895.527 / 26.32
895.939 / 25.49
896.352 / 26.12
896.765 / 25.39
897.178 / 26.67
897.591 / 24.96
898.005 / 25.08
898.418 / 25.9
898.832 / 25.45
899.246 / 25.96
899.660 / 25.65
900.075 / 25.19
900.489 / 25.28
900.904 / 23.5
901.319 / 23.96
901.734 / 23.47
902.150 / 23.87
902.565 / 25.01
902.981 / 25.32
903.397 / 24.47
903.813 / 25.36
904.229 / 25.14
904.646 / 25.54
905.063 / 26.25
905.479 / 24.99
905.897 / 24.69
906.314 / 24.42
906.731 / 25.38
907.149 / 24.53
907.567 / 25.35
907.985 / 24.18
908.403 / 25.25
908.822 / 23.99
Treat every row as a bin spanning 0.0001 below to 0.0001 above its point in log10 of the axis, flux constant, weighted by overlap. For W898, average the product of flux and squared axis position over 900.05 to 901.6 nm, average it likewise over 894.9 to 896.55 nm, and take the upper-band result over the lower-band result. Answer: 0.95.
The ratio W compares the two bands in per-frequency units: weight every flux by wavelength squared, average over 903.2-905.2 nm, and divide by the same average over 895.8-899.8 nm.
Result 1.00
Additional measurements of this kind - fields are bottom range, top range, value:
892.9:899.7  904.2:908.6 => 0.99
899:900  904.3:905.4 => 1.01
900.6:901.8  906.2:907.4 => 1.06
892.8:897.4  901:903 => 0.94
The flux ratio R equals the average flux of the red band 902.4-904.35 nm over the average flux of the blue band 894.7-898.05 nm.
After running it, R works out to 0.97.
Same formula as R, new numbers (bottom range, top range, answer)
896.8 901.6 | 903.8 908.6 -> 0.99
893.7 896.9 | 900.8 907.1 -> 0.96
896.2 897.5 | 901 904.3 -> 0.94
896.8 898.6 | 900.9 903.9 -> 0.95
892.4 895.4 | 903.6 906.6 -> 0.97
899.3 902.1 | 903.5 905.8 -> 1.03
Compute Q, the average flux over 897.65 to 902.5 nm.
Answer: 24.9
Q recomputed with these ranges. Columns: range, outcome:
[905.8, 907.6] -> 24.8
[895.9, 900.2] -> 25.6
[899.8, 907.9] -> 24.8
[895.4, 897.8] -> 25.8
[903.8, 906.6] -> 25.2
